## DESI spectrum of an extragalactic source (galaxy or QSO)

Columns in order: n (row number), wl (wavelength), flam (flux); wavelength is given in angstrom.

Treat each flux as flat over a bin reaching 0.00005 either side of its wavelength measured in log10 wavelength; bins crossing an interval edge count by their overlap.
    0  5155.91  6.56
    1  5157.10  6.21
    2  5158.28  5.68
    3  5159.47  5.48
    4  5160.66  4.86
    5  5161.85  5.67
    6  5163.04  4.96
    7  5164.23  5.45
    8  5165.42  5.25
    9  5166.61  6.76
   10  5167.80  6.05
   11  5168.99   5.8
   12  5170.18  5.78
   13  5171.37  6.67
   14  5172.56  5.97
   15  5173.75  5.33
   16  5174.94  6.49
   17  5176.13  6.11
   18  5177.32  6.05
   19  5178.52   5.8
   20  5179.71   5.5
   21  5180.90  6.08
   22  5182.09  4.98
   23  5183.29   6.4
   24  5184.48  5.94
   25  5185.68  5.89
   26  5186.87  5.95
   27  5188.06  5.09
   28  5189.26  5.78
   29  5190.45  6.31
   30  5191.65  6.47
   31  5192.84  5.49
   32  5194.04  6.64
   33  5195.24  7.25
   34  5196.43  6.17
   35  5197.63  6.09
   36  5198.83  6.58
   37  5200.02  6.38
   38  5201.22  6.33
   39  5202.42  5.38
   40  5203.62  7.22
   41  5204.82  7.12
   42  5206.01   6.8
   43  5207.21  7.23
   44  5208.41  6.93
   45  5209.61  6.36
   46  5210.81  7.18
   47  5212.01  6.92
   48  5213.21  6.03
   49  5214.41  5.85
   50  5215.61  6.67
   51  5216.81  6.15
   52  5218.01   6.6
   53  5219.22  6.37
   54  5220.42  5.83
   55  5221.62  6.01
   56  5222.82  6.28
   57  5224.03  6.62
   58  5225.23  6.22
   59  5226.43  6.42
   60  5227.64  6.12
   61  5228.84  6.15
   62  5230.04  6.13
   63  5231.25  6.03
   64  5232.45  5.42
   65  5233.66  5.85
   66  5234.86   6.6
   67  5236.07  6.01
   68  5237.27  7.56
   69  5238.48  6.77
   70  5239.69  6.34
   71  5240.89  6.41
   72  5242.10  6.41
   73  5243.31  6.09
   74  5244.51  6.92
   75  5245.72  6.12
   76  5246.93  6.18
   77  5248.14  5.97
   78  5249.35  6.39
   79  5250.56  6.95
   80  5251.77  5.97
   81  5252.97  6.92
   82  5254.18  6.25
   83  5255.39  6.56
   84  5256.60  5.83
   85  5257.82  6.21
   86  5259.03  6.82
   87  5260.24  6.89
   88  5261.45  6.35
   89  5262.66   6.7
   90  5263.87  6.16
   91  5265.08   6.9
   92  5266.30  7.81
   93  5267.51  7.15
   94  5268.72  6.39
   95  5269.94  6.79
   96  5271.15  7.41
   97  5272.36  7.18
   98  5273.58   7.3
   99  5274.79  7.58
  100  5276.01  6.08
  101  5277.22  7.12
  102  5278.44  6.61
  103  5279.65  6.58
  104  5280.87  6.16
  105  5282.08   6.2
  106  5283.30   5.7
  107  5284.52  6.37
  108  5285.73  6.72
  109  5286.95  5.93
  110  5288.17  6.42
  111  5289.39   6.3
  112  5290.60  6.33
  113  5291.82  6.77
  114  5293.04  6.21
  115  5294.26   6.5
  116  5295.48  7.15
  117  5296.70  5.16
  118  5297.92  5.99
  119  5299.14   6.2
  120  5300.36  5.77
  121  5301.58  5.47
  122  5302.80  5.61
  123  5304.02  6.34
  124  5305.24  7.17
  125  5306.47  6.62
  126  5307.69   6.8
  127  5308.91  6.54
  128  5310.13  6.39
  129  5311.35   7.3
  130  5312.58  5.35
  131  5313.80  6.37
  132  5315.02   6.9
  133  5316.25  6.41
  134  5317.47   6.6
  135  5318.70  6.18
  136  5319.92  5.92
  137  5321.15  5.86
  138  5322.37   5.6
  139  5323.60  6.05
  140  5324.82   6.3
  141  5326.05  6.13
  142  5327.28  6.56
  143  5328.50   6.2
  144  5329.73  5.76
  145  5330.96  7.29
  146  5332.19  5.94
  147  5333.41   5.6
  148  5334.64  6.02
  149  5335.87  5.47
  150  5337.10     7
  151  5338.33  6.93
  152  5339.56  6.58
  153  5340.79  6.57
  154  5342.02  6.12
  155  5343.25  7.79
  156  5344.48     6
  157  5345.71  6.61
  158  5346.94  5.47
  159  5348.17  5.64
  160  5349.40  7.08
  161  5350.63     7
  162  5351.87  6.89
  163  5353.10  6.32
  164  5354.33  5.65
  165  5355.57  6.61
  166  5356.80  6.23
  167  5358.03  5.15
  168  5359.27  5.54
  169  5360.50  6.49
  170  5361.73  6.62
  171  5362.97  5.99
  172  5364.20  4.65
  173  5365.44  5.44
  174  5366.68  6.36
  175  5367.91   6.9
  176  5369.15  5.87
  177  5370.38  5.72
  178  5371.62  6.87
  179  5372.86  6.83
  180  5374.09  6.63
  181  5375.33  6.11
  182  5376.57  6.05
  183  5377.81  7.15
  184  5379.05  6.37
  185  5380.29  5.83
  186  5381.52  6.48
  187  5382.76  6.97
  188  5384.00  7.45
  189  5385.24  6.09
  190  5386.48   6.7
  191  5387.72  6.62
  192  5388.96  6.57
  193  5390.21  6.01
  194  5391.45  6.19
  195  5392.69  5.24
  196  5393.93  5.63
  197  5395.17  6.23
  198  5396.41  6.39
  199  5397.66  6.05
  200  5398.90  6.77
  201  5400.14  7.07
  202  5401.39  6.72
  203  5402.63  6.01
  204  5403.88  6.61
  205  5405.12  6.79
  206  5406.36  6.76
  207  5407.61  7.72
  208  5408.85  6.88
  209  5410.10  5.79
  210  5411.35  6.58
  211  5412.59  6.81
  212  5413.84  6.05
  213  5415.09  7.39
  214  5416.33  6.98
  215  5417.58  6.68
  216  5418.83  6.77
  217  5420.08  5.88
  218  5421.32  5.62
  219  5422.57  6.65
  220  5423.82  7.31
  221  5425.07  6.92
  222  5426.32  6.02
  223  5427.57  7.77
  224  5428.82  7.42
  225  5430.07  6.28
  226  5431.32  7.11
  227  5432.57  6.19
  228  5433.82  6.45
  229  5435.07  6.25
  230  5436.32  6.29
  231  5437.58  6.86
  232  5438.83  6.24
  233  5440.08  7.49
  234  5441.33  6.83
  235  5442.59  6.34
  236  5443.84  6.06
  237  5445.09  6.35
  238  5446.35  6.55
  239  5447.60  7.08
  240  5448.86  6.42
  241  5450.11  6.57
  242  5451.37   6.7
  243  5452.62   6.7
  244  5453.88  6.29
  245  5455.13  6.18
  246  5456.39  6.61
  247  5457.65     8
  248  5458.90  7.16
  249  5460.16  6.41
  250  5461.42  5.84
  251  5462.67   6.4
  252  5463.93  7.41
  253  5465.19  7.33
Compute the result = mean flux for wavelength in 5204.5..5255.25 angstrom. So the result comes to 6.41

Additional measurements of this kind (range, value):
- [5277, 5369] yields 6.27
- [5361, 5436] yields 6.47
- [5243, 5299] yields 6.52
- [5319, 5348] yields 6.24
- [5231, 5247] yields 6.35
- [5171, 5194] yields 5.92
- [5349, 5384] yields 6.29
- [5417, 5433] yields 6.67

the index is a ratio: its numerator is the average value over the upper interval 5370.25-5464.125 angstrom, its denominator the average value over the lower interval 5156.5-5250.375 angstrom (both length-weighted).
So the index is 1.06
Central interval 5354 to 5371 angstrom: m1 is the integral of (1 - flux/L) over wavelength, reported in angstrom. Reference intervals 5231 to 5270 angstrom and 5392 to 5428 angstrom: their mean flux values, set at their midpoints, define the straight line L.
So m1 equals 1.5 angstrom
